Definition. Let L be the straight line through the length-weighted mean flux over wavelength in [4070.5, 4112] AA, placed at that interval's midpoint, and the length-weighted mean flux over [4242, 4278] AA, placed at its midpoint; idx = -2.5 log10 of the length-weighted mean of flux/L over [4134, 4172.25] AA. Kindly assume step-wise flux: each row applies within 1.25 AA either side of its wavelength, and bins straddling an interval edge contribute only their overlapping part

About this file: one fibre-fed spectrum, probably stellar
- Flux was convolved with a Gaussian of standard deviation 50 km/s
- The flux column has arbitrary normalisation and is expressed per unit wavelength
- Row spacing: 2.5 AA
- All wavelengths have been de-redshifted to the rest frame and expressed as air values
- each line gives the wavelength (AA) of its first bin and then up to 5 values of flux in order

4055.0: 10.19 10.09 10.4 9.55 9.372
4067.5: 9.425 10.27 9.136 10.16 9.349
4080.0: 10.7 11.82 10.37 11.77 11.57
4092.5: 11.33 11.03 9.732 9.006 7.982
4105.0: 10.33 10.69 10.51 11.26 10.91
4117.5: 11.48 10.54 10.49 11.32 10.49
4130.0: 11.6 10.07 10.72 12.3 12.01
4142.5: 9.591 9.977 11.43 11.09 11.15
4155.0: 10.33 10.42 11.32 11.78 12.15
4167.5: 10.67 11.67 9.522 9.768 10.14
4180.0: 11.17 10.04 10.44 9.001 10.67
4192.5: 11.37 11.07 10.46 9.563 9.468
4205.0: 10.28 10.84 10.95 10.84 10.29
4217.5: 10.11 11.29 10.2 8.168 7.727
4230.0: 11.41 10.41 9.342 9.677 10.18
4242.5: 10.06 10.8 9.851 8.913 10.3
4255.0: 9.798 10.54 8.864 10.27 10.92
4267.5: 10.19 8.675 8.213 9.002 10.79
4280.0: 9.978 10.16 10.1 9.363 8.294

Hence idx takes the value -0.09 mag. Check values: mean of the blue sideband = 10.4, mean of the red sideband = 9.79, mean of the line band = 11.1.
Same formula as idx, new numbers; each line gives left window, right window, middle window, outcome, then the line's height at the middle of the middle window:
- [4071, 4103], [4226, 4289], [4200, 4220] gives -0.05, 9.96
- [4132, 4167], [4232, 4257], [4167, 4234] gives 0.02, 10.4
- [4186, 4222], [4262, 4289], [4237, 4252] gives 0.01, 10.1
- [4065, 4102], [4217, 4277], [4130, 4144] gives -0.09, 10.1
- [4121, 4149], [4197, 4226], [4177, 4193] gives 0.01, 10.5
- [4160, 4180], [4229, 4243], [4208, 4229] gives 0.04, 10.4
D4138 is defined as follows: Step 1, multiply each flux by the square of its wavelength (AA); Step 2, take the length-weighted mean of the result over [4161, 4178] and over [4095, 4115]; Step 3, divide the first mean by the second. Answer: 1.11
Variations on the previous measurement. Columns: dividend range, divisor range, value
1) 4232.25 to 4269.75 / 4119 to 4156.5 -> 0.97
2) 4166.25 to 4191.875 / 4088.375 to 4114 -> 1.03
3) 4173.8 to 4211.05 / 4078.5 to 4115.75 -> 1.02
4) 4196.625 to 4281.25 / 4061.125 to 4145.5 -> 1.01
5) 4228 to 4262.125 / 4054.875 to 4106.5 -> 1.06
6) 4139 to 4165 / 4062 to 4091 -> 1.10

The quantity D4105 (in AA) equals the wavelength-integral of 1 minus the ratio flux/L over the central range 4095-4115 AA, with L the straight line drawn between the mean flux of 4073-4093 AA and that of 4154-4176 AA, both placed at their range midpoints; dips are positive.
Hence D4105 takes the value 1.4 AA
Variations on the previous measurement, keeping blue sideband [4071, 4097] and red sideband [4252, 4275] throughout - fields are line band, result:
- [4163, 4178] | -0.8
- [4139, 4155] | -0.7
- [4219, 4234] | 0.1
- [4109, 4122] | -0.5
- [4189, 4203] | -0.6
